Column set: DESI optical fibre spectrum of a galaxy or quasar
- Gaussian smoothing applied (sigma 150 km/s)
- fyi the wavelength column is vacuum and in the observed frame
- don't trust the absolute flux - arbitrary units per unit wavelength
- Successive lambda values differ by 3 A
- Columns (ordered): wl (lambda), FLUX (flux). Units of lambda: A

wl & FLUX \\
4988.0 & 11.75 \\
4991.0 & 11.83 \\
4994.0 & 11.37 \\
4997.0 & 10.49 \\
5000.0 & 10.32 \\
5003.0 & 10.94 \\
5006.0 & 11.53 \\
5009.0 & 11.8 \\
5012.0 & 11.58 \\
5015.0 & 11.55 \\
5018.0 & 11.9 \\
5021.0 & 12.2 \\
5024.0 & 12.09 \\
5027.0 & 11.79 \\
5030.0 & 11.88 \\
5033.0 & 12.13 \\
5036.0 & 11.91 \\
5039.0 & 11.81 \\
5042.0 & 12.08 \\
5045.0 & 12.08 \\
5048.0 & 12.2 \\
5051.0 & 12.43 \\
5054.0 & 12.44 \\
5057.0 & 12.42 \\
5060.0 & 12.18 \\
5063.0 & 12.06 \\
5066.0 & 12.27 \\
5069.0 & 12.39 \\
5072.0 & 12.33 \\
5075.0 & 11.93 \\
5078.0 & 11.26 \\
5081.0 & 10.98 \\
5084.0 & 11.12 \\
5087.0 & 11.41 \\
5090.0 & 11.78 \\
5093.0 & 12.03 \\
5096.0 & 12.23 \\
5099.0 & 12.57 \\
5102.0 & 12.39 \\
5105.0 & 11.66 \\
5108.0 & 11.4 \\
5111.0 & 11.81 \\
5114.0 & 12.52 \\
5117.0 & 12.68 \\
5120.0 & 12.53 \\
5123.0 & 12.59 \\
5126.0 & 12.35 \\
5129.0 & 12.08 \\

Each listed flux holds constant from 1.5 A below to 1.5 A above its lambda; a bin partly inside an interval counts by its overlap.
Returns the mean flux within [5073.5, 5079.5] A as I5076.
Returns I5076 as 11.6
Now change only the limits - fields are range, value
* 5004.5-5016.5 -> 11.6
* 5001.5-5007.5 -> 11.2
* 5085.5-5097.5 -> 11.9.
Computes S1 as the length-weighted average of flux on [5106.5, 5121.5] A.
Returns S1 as 12.2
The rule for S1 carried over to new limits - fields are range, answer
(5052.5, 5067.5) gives 12.3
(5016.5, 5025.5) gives 12.1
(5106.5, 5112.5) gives 11.6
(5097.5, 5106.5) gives 12.2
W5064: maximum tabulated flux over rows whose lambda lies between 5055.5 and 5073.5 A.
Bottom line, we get 12.42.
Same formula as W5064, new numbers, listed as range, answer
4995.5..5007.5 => 11.53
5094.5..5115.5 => 12.57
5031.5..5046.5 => 12.13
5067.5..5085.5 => 12.39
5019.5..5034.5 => 12.2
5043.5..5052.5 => 12.43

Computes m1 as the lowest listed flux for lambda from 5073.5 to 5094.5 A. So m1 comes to 10.98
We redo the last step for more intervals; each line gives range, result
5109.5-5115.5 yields 11.81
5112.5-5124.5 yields 12.52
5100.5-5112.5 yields 11.4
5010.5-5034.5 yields 11.55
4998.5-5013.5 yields 10.32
